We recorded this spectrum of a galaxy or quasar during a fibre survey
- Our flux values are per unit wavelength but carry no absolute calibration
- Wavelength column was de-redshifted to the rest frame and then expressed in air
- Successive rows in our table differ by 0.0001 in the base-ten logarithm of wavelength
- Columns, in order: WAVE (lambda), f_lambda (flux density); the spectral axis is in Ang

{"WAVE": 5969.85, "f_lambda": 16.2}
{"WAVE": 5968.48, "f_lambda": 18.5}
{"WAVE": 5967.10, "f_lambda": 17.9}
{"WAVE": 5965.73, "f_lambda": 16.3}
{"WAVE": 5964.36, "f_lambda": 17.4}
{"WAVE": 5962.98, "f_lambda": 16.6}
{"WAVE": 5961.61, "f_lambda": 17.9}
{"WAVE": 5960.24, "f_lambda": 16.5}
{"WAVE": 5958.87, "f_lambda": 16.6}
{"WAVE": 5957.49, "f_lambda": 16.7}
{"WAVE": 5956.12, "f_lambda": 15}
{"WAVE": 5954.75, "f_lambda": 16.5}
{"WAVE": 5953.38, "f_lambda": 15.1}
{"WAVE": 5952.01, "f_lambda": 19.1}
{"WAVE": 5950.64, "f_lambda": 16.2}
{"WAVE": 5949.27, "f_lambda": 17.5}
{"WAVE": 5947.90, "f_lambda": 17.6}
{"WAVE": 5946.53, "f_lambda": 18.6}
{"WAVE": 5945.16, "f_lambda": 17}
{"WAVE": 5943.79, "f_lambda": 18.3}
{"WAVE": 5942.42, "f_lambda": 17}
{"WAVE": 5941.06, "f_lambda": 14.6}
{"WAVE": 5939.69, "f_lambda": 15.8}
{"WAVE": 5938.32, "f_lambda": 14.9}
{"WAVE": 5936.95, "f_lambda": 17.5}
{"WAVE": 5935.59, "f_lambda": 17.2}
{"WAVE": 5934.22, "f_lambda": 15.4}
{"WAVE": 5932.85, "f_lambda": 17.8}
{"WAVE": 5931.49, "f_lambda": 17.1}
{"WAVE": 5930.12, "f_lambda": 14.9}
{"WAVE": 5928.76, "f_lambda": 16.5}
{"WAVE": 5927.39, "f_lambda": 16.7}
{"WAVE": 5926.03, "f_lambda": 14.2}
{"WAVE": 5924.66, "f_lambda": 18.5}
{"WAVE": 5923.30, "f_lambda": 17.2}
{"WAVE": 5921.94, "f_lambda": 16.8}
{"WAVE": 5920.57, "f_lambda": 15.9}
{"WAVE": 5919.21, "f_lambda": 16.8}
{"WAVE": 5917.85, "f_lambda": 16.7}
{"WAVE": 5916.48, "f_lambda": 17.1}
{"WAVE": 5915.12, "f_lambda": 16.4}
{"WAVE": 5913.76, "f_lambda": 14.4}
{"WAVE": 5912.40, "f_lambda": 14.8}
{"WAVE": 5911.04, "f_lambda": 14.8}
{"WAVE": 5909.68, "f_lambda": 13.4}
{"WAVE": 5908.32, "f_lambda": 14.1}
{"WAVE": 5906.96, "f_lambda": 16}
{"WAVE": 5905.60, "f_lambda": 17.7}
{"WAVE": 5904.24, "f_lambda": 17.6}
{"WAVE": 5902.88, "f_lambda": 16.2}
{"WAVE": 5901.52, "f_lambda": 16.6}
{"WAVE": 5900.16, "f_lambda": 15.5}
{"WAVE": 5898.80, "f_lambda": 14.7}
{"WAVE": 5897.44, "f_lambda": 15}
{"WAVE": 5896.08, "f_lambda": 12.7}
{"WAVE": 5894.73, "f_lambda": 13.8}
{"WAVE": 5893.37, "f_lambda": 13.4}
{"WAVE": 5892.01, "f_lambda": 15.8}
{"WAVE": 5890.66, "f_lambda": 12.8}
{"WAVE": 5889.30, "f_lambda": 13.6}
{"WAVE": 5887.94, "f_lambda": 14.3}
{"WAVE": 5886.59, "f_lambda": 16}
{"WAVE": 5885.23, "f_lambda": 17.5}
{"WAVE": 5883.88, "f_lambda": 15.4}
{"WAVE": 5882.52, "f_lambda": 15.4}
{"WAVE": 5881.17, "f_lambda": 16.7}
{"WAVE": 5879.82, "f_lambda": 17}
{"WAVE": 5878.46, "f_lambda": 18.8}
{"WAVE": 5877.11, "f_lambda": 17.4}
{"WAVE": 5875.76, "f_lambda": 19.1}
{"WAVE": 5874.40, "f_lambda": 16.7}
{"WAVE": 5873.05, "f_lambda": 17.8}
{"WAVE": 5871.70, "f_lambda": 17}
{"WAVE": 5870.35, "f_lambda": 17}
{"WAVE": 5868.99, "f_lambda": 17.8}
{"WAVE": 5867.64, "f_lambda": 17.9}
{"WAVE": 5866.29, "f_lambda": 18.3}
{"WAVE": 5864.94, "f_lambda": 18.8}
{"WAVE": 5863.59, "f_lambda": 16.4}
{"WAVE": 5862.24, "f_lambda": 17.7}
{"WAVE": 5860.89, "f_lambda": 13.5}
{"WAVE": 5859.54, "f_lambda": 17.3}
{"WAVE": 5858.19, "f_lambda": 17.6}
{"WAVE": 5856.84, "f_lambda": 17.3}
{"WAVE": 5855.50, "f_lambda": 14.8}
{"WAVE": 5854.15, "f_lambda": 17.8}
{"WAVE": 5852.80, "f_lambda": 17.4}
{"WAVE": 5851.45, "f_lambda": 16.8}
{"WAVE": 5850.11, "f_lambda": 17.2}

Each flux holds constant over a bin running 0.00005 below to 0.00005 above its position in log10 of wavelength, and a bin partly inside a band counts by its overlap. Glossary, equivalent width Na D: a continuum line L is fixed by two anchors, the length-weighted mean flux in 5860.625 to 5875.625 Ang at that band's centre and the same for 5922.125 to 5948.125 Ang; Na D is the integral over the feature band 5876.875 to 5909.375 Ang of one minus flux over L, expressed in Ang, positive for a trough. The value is 3.0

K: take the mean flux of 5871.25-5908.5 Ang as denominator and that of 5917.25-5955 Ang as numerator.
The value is 1.05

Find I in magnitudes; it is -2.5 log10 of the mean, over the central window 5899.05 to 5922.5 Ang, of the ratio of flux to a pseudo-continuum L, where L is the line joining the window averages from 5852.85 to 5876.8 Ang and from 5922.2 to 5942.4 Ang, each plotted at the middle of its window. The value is 0.05 mag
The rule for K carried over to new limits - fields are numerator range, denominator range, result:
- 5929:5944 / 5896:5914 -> 1.07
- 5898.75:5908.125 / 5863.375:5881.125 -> 0.92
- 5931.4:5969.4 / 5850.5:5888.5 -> 0.99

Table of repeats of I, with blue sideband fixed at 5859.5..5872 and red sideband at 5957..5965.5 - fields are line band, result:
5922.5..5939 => 0.03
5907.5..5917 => 0.14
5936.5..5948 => 0.01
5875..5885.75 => 0.00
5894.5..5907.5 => 0.10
